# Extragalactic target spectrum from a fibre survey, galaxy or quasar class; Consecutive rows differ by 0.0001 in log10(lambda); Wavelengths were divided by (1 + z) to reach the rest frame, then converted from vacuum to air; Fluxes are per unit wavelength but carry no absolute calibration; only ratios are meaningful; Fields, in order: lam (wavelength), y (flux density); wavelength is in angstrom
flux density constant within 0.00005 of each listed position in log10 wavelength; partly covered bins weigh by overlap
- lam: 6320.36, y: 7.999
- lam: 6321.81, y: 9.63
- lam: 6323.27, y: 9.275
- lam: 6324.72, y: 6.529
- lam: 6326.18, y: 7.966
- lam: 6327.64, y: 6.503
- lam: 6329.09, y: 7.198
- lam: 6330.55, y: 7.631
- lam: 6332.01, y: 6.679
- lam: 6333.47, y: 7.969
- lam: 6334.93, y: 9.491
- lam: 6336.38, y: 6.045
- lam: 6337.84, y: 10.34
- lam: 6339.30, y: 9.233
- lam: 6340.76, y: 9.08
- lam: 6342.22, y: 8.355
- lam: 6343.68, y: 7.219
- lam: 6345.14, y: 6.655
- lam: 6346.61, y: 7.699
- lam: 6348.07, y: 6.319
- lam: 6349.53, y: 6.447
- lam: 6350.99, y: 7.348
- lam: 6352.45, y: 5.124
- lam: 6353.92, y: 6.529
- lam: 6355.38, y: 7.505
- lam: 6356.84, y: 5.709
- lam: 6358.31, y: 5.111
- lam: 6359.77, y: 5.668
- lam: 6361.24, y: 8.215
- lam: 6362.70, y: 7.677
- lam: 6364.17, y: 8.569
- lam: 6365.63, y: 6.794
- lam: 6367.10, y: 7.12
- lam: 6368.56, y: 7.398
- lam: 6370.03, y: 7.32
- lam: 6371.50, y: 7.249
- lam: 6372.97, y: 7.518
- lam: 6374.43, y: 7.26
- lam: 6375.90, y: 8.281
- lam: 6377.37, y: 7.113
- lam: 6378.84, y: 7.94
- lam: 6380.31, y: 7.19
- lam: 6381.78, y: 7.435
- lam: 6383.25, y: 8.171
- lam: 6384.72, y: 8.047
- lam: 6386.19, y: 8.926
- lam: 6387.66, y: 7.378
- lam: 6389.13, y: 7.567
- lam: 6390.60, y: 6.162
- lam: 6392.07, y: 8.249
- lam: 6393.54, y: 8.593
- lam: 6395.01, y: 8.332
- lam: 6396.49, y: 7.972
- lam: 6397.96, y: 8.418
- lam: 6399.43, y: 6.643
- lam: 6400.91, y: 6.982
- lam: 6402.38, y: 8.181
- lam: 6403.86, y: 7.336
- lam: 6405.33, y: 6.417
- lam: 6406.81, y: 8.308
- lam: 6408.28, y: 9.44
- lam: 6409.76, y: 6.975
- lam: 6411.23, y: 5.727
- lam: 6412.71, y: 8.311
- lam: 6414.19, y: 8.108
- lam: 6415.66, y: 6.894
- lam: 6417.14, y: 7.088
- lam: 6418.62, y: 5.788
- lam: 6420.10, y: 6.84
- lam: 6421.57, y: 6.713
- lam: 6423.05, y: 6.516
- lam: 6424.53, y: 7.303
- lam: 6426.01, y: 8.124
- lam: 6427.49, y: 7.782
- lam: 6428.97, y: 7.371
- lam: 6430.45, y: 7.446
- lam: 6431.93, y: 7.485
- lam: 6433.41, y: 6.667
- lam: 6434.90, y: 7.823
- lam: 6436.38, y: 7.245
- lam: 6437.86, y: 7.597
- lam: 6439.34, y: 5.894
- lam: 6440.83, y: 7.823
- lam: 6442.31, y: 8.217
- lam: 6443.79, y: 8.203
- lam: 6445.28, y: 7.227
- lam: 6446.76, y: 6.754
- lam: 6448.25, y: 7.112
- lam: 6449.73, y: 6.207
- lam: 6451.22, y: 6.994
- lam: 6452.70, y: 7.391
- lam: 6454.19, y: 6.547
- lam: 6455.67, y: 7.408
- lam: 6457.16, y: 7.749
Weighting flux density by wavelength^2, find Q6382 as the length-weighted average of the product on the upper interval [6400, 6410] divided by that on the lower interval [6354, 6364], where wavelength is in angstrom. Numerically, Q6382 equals 1.15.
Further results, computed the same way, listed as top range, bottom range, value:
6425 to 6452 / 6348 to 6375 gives 1.09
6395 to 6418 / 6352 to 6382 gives 1.08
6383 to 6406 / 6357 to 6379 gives 1.08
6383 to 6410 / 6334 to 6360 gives 1.09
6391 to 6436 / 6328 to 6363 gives 1.04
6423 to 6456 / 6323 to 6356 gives 1.00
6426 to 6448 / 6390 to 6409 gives 0.96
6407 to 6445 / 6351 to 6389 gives 1.03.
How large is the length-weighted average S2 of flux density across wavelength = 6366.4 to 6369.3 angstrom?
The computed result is 7.27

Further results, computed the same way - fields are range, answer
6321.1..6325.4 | 8.5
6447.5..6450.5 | 6.65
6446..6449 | 6.94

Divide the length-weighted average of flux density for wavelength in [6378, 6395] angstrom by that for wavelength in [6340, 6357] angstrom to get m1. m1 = 1.1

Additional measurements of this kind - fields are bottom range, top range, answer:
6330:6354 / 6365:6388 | 1.00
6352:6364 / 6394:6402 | 1.18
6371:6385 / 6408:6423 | 0.93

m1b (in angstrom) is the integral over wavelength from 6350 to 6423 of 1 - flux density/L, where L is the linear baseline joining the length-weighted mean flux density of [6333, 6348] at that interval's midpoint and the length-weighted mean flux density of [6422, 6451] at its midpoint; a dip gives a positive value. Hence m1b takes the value 3.69 angstrom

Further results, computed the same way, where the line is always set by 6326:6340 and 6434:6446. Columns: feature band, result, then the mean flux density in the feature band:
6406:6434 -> 0.95 angstrom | 7.31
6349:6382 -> 3.01 angstrom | 7.06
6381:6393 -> -0.09 angstrom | 7.76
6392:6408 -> -0.31 angstrom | 7.79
